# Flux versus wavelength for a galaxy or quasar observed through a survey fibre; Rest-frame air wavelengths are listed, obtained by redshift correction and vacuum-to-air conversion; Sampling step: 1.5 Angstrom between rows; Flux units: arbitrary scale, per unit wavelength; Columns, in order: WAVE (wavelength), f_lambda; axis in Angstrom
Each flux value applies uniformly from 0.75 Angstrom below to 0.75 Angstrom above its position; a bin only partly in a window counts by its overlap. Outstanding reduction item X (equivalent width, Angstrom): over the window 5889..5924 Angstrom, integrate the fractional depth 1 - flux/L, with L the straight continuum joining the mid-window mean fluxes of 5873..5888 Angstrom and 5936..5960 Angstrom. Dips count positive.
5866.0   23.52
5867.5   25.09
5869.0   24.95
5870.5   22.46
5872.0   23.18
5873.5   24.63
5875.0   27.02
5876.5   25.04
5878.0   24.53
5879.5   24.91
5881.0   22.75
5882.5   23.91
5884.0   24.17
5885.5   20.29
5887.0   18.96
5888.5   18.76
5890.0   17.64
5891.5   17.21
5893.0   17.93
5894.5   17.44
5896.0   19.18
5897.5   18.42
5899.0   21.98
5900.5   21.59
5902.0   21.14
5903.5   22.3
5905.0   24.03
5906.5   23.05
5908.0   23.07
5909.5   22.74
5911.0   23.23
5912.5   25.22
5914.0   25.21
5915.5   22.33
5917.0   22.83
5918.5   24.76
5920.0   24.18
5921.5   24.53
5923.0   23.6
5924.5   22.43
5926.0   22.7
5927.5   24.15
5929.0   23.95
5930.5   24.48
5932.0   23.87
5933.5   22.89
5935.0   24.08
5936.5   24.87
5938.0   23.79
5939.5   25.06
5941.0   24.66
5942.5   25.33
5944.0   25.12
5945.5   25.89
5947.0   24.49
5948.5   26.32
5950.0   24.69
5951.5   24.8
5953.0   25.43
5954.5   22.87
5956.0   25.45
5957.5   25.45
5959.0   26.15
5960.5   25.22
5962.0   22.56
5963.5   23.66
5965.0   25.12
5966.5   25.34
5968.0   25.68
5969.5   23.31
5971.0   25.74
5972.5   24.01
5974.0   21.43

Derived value 3.3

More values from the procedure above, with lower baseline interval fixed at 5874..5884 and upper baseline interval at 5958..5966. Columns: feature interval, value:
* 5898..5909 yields 1.0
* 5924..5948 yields 0.3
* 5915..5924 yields 0.3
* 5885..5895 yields 2.6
